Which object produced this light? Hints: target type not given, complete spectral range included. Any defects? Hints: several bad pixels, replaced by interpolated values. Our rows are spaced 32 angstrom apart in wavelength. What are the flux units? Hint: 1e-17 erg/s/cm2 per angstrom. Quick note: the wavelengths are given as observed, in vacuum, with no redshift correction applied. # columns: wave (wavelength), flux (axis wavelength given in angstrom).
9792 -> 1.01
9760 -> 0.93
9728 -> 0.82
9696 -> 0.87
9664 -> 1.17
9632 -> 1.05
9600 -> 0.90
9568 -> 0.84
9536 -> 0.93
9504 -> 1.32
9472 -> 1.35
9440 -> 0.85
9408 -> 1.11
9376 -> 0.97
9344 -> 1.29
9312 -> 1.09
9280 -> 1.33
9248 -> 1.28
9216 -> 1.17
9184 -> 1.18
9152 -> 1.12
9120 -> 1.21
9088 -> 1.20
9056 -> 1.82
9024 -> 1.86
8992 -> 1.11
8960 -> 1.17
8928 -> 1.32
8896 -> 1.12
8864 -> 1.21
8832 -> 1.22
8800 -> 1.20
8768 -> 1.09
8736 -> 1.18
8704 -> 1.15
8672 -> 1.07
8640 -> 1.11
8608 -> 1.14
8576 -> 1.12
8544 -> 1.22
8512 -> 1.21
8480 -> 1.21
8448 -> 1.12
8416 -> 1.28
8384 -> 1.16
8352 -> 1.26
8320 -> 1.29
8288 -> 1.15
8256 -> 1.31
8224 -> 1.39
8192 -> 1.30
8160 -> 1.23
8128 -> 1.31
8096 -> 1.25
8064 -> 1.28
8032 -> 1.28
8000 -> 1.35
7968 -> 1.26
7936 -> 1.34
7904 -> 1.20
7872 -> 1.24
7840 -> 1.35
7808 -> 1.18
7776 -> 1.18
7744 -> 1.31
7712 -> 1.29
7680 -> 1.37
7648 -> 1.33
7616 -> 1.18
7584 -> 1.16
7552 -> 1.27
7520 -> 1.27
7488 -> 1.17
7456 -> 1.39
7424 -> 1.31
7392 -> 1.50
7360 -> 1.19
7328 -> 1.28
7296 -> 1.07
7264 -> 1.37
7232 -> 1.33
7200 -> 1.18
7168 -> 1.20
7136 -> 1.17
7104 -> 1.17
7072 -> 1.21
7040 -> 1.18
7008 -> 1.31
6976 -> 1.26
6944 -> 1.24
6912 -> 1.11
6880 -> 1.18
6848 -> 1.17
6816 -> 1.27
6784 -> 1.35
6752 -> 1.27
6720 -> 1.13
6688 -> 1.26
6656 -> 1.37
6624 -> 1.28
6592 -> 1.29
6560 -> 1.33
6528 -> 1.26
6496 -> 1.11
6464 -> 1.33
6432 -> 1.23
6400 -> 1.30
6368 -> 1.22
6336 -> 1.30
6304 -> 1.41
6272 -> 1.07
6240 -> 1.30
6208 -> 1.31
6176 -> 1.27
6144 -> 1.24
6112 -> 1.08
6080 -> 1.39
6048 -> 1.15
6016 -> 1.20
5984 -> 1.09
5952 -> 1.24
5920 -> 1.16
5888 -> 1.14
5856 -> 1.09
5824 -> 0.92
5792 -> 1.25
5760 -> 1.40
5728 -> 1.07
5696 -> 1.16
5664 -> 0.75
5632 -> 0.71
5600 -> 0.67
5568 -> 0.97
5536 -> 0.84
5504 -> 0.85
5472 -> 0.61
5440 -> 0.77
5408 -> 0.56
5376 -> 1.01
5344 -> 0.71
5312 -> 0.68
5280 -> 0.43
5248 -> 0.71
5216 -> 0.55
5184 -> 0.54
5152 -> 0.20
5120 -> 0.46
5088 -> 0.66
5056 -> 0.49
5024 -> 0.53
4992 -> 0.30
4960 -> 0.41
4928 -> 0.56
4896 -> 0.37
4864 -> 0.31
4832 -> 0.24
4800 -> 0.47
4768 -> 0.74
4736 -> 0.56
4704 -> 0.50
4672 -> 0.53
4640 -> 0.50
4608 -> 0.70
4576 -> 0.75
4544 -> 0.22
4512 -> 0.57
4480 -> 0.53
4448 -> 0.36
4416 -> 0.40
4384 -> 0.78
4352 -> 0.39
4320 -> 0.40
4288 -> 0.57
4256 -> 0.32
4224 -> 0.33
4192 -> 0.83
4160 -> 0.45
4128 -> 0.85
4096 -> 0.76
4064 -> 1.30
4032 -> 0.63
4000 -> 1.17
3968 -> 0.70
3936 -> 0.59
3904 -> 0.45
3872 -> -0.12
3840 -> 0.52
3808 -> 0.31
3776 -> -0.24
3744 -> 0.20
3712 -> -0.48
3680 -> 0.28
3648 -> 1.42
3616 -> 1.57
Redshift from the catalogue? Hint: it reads 0.377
